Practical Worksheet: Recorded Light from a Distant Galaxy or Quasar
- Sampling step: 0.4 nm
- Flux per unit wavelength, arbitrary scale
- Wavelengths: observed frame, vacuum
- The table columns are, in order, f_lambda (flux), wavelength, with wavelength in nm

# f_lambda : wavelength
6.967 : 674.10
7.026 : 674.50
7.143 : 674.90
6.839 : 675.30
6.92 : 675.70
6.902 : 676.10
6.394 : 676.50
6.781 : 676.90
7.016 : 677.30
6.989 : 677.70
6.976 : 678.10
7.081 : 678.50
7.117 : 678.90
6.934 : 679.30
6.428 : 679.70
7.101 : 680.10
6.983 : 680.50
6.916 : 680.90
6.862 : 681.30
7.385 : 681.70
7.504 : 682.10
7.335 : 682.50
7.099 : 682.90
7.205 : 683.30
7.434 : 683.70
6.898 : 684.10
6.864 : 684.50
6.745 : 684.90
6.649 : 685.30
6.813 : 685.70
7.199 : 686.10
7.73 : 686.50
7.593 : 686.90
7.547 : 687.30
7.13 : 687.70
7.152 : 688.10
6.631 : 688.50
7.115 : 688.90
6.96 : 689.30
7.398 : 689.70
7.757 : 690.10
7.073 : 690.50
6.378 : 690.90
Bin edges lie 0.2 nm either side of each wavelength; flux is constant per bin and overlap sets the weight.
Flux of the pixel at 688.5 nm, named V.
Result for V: 6.631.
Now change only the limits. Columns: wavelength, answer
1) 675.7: 6.92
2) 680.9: 6.916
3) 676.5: 6.394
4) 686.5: 7.73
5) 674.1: 6.967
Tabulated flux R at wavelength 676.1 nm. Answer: 6.902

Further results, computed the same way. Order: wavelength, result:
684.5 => 6.864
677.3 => 7.016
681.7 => 7.385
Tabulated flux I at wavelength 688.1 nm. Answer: 7.152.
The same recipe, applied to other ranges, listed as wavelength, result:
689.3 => 6.96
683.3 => 7.205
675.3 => 6.839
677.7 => 6.989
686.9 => 7.593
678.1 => 6.976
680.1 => 7.101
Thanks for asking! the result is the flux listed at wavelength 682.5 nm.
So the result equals 7.335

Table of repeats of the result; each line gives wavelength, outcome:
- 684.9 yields 6.745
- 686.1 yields 7.199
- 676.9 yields 6.781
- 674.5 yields 7.026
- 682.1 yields 7.504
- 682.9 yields 7.099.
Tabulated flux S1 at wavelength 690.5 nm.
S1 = 7.073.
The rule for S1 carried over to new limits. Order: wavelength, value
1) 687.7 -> 7.13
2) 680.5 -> 6.983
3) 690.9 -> 6.378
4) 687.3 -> 7.547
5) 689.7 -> 7.398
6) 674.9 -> 7.143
